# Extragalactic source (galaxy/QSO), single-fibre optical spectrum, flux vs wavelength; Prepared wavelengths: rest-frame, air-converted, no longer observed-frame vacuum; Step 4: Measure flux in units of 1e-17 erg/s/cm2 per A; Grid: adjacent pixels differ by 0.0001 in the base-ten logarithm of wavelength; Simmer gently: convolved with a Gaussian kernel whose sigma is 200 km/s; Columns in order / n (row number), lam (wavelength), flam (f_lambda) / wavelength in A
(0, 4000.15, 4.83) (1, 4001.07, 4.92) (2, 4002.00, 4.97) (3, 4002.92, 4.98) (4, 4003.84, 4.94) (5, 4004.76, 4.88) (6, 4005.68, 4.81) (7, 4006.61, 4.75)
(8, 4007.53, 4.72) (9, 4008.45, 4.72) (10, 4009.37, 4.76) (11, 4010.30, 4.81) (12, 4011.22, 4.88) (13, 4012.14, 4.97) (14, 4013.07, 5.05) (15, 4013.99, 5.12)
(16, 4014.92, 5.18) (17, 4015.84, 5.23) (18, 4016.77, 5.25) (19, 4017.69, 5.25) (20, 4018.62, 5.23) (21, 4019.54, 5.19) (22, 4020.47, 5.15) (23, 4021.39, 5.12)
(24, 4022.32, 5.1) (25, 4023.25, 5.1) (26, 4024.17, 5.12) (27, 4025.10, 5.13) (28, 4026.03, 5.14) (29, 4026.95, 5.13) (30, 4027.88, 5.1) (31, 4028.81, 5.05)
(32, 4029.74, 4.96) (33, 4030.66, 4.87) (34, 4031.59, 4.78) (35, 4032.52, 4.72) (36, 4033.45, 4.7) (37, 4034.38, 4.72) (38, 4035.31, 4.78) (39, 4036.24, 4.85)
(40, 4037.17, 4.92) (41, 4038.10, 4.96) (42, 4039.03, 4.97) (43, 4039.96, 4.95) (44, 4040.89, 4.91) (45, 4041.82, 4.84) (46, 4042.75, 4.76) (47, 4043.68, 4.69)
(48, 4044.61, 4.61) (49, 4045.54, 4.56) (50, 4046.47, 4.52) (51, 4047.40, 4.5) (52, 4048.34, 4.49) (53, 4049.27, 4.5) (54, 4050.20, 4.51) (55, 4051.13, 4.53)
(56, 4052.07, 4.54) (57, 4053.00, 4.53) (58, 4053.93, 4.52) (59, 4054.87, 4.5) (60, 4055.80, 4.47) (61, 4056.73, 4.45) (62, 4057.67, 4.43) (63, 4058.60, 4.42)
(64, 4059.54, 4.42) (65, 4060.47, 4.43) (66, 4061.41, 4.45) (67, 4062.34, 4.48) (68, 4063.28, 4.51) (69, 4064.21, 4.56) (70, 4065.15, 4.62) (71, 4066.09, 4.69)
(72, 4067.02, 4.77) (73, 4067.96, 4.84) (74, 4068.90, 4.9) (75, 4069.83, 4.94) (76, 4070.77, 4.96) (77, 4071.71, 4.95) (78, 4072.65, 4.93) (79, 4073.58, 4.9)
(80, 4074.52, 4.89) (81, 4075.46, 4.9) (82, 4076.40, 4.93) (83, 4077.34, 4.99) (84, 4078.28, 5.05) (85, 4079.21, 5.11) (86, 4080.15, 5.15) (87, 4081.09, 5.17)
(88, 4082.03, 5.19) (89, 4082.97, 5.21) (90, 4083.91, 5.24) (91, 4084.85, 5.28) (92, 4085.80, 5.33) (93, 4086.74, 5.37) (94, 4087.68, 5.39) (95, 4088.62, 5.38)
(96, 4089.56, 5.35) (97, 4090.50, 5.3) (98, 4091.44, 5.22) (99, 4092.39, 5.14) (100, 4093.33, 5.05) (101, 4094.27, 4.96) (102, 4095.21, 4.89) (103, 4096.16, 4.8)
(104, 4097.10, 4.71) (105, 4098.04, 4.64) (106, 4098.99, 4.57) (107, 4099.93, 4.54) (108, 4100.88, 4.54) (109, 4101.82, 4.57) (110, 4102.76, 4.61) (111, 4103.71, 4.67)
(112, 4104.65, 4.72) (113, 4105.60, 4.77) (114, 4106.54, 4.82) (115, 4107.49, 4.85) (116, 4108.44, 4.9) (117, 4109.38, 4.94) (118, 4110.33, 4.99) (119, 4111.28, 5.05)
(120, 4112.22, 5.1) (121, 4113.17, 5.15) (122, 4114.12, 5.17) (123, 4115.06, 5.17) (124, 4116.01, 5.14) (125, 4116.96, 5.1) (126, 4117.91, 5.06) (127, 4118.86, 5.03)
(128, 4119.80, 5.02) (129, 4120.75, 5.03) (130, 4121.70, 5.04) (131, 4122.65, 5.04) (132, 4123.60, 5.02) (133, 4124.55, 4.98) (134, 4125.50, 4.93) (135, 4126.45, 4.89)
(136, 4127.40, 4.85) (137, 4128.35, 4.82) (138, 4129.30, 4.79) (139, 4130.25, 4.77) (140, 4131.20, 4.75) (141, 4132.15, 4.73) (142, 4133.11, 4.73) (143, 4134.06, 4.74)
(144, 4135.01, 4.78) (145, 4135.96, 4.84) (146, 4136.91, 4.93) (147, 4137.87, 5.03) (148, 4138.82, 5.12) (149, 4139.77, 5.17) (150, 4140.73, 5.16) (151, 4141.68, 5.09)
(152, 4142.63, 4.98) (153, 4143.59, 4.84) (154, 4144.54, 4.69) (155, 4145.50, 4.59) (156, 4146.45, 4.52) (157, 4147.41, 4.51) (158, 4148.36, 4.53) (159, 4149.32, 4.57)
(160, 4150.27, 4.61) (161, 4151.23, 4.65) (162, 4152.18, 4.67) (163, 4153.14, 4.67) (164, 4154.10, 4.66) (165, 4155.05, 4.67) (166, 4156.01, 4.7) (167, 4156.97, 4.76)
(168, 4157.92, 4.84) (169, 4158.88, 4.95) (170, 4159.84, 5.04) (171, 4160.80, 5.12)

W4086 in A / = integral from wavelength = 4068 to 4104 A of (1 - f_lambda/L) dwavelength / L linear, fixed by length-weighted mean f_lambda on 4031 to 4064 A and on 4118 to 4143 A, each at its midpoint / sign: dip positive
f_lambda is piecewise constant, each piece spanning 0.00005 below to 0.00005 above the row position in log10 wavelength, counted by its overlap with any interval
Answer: -1.7 A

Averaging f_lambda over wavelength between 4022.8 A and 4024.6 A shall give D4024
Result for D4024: 5.13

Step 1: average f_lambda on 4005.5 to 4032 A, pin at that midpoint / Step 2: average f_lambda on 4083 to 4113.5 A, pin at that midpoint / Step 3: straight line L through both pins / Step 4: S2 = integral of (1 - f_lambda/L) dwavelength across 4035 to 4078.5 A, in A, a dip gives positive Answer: 2.6 A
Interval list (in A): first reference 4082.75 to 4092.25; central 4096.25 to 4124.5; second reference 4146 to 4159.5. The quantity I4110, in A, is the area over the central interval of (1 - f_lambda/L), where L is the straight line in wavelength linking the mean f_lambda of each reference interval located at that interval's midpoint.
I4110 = 1.0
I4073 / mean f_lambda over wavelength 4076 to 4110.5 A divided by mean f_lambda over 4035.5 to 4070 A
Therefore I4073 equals 1.07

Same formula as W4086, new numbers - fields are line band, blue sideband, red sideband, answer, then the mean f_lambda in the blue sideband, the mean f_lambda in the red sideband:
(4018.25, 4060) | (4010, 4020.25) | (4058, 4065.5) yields 0.0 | 5.11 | 4.48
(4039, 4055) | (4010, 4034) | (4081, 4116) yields 1.3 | 5.05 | 4.99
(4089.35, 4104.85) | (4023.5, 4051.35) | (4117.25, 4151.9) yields 0.0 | 4.81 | 4.86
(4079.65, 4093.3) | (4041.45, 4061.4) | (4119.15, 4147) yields -1.7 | 4.53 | 4.89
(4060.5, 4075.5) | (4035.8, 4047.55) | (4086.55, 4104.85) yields 0.3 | 4.78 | 4.92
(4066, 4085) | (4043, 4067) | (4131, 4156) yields -1.7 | 4.53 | 4.78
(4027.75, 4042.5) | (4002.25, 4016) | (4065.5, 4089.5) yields 0.3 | 4.92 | 5.06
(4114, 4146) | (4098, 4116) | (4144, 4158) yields -1.4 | 4.84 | 4.64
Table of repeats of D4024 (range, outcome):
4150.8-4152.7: 4.67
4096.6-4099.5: 4.65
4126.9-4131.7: 4.8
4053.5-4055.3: 4.49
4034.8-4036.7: 4.81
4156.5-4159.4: 4.86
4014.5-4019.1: 5.23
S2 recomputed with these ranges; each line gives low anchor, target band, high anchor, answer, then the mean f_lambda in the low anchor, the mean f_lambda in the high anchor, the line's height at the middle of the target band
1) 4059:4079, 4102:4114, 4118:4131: 0.0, 4.77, 4.94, 4.89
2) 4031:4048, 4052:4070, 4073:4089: 1.4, 4.76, 5.14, 4.96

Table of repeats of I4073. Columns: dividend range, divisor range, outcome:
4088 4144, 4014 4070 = 1.03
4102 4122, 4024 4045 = 1.01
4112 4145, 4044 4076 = 1.07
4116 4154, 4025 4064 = 1.03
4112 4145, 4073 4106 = 0.99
